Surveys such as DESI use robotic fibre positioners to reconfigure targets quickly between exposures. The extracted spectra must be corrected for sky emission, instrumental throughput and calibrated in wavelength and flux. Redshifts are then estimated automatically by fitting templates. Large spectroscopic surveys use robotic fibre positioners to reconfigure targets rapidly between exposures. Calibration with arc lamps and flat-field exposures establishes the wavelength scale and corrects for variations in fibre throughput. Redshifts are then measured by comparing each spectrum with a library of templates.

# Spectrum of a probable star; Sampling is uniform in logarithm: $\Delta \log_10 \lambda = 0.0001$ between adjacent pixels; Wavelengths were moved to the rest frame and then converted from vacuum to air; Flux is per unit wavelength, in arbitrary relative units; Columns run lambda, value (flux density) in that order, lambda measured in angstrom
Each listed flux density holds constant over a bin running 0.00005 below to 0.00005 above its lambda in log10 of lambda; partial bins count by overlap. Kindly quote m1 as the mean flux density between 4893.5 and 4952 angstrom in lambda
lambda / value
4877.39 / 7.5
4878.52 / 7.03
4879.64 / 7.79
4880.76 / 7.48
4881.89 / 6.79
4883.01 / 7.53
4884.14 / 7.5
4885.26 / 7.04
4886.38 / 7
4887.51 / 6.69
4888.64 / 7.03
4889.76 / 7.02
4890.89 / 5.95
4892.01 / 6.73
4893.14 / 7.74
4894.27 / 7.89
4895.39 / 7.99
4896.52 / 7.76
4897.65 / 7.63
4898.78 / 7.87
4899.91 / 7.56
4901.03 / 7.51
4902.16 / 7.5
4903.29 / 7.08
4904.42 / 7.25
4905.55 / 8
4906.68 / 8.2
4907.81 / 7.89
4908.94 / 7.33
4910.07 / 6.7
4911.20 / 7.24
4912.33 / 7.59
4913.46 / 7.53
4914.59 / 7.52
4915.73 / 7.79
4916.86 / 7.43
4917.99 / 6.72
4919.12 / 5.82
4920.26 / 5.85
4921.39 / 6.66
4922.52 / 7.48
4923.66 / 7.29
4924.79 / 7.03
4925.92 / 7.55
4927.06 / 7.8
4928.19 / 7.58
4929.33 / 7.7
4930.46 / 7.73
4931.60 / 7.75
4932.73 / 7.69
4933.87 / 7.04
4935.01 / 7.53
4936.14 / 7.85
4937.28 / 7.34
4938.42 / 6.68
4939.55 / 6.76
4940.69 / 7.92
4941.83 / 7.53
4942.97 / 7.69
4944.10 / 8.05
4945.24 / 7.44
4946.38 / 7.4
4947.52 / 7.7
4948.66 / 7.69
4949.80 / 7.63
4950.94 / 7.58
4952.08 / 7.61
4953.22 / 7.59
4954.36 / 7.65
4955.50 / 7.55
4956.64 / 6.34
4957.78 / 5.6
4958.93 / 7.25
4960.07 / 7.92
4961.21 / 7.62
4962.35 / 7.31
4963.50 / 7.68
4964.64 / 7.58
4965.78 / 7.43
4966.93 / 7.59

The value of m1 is 7.45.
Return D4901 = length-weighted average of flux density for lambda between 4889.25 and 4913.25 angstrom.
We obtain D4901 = 7.45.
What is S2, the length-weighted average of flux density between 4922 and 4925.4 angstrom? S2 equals 7.27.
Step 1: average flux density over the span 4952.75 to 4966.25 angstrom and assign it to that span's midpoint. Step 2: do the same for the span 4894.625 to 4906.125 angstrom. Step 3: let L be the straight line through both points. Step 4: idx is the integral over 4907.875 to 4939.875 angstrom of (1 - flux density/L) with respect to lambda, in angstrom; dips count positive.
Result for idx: 0.97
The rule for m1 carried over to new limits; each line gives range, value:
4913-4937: 7.3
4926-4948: 7.53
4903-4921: 7.24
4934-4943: 7.38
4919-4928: 7.02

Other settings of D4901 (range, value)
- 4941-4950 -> 7.65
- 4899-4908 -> 7.62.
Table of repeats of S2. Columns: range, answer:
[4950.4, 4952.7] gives 7.6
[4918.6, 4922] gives 6.13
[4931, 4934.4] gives 7.49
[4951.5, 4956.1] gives 7.6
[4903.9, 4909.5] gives 7.74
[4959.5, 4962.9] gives 7.63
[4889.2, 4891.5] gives 6.51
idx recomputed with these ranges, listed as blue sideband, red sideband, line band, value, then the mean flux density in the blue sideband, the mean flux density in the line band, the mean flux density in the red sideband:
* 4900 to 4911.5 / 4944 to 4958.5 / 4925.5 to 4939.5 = -0.2 angstrom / 7.48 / 7.49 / 7.34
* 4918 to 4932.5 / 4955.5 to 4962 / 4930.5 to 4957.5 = -1.4 angstrom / 7.18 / 7.46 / 7.01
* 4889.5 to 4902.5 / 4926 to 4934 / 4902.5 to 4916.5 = 0.0 angstrom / 7.44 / 7.51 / 7.64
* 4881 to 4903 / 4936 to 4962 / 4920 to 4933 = 0.0 angstrom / 7.3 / 7.37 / 7.4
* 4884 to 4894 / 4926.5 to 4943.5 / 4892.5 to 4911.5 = -1.3 angstrom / 6.97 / 7.6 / 7.5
